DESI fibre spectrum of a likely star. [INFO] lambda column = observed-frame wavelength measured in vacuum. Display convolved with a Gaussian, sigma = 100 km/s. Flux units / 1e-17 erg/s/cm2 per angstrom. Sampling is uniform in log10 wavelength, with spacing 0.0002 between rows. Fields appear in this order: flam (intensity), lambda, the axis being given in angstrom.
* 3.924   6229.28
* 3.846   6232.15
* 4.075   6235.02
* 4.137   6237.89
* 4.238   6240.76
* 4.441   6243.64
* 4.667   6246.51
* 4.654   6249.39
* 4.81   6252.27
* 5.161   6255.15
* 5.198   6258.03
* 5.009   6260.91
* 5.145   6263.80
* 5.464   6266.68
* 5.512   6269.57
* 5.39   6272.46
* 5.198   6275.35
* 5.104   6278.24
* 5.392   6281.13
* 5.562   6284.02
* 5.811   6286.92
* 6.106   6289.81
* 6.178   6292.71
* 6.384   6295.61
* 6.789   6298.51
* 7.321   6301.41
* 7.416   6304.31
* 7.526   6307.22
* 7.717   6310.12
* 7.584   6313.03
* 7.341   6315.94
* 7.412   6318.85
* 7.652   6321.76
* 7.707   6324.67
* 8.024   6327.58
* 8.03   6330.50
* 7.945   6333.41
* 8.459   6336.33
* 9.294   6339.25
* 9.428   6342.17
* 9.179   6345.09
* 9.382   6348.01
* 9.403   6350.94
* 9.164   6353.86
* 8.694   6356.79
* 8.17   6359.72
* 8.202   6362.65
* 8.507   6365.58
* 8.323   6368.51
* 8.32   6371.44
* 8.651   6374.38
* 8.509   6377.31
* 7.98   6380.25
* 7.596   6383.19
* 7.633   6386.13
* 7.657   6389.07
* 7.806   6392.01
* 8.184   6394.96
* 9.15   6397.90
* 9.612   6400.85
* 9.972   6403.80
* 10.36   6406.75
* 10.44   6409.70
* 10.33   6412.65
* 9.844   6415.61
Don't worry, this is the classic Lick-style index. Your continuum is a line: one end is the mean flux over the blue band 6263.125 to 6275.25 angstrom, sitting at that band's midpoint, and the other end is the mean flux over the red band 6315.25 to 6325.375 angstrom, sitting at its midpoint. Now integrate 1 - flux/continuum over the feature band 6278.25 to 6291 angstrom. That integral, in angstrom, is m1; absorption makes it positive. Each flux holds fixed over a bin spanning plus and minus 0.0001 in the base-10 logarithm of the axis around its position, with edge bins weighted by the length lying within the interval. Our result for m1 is 0.8 angstrom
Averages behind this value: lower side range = 5.37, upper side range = 7.53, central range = 5.64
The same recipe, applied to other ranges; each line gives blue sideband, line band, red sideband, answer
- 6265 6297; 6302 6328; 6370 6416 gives -3.8 angstrom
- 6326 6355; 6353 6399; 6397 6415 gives 5.8 angstrom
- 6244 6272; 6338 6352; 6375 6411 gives -3.6 angstrom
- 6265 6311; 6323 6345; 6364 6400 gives -3.9 angstrom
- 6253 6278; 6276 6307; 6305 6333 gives 1.0 angstrom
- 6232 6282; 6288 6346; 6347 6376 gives -4.8 angstrom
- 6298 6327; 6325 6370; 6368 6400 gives -4.8 angstrom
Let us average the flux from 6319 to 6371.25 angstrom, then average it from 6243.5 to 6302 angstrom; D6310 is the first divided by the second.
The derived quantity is 1.55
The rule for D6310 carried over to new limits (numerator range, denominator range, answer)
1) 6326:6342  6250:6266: 1.67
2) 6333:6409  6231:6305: 1.63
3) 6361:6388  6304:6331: 1.07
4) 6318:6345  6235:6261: 1.78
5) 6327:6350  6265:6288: 1.62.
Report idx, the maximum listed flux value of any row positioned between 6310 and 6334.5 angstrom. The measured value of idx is 8.03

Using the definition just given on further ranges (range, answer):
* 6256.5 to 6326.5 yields 7.717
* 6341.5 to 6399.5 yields 9.428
